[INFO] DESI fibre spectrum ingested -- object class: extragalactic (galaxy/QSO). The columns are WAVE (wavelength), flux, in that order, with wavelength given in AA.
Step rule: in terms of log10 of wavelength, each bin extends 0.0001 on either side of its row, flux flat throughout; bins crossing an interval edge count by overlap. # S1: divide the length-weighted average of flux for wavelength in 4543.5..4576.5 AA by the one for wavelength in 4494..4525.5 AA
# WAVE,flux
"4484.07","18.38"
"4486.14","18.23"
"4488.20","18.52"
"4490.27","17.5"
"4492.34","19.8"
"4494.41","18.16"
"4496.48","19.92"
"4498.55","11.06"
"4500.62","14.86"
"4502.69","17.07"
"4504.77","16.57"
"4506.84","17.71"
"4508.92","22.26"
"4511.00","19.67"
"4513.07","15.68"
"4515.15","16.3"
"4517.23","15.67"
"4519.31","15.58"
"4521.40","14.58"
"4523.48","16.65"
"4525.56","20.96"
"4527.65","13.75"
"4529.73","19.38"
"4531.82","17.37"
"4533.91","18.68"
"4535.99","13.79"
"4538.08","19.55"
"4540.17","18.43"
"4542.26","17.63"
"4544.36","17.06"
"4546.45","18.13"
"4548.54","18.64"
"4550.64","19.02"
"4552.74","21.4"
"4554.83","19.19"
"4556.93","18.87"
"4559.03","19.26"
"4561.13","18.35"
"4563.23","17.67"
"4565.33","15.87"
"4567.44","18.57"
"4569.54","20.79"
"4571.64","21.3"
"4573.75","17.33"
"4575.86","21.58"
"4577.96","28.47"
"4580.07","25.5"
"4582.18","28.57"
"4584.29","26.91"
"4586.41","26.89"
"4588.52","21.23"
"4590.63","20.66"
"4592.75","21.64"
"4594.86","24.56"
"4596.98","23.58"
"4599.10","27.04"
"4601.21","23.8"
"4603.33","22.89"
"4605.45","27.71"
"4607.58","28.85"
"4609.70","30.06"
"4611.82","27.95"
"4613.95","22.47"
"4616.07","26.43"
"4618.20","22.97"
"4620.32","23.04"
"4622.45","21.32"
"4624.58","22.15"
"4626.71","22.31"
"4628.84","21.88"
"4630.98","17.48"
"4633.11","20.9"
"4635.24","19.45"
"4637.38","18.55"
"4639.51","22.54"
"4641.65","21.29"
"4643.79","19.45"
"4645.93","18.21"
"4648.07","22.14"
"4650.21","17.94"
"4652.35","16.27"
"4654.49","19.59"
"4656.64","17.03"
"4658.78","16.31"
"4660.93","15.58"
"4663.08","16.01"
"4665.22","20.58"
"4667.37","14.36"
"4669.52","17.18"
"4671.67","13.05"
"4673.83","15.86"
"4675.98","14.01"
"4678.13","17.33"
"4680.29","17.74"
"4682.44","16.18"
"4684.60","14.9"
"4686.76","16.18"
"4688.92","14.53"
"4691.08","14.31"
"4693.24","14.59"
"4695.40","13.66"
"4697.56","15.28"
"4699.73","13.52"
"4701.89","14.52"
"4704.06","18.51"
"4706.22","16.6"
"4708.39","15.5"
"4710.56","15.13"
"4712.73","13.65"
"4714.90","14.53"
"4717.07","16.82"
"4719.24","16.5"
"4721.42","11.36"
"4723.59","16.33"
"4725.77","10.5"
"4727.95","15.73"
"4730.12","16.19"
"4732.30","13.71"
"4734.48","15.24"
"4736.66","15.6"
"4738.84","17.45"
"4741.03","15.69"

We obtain 1.12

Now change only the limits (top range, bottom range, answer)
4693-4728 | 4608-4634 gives 0.63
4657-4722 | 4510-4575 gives 0.87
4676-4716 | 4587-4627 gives 0.63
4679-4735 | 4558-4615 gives 0.65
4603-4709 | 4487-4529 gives 1.10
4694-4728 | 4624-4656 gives 0.75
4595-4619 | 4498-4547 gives 1.51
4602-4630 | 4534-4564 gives 1.34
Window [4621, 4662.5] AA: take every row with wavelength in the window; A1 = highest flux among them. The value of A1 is 22.54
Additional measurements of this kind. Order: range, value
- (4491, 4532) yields 22.26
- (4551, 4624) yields 30.06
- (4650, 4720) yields 20.58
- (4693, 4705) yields 18.51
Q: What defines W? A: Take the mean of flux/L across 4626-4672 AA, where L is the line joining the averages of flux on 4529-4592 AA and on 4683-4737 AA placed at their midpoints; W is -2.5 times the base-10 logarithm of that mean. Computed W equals -0.09 mag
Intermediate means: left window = 20.2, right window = 14.9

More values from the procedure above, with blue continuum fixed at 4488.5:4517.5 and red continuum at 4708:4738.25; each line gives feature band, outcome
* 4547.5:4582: -0.22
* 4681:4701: 0.02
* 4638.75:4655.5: -0.24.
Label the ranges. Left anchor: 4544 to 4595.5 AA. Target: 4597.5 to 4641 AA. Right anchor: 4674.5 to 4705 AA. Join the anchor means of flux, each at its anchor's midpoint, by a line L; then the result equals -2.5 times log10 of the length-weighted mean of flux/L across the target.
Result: -0.24 mag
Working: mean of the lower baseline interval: 21.1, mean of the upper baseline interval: 15.4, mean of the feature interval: 23.5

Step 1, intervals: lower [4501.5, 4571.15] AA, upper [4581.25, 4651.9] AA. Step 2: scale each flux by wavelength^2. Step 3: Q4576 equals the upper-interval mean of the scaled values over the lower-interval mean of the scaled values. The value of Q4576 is 1.33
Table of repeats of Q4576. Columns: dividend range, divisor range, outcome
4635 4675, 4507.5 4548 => 1.09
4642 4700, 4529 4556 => 0.95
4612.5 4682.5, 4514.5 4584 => 1.05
